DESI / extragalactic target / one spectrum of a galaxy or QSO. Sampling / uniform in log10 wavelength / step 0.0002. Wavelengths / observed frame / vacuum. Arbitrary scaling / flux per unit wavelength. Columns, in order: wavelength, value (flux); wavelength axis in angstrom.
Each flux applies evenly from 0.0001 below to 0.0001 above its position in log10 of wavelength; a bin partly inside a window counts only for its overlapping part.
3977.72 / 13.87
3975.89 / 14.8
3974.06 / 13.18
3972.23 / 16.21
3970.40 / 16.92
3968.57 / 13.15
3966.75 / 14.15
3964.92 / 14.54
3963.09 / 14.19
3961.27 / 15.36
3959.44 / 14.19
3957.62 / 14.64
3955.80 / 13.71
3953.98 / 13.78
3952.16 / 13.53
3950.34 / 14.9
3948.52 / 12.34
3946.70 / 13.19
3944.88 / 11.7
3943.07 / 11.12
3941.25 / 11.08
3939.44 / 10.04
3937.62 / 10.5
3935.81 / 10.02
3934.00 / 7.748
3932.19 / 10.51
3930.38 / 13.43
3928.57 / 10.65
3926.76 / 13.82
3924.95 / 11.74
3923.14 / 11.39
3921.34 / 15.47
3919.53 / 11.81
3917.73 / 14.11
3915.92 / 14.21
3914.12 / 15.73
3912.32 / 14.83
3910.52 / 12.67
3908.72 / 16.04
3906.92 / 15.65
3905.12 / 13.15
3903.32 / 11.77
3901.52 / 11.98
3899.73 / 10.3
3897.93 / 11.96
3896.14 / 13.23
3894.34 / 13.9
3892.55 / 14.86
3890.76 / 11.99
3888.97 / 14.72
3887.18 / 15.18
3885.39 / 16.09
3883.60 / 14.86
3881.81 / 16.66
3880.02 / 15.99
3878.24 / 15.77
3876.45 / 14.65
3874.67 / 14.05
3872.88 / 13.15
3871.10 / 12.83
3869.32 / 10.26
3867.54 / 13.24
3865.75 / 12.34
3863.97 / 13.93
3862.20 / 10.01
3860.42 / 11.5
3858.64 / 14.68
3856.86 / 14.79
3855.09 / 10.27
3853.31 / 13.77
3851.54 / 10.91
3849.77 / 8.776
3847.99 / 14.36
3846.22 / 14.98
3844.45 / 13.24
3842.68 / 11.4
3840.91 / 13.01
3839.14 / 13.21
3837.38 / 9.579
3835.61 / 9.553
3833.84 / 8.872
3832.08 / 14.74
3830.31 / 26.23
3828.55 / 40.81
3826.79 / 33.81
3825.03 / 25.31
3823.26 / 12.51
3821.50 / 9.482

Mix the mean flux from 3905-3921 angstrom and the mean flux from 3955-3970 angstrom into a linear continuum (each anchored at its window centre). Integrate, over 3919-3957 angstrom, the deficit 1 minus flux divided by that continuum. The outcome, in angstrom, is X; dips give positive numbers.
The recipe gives 6.1 angstrom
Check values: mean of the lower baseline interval 14.3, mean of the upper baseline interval 14.3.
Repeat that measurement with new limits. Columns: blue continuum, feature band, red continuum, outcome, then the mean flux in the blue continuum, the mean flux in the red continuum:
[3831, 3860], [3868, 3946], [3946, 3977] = 1.6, 12.3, 14.3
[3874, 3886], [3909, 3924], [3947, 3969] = 0.9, 15.5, 14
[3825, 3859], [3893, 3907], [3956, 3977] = 2.4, 15.9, 14.6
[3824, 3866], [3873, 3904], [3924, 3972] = 0.7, 15.4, 12.8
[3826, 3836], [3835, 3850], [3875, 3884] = 6.3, 22.9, 15.5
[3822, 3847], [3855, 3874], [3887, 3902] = 3.4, 17.5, 13.1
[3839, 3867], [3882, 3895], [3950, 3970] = -1.5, 12.6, 14.2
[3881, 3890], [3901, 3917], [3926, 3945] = -0.9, 15.4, 10.9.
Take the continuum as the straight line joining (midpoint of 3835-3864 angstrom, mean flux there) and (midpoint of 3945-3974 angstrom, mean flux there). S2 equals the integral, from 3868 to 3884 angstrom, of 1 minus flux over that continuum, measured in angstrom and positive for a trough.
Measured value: -1.89 angstrom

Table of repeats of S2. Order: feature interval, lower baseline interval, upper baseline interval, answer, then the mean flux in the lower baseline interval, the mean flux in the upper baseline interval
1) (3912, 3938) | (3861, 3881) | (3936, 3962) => 1.1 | 13.3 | 12.8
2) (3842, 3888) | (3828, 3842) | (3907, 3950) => 5.0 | 16.3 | 12.4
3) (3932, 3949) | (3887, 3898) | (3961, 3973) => 4.3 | 13.7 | 14.9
